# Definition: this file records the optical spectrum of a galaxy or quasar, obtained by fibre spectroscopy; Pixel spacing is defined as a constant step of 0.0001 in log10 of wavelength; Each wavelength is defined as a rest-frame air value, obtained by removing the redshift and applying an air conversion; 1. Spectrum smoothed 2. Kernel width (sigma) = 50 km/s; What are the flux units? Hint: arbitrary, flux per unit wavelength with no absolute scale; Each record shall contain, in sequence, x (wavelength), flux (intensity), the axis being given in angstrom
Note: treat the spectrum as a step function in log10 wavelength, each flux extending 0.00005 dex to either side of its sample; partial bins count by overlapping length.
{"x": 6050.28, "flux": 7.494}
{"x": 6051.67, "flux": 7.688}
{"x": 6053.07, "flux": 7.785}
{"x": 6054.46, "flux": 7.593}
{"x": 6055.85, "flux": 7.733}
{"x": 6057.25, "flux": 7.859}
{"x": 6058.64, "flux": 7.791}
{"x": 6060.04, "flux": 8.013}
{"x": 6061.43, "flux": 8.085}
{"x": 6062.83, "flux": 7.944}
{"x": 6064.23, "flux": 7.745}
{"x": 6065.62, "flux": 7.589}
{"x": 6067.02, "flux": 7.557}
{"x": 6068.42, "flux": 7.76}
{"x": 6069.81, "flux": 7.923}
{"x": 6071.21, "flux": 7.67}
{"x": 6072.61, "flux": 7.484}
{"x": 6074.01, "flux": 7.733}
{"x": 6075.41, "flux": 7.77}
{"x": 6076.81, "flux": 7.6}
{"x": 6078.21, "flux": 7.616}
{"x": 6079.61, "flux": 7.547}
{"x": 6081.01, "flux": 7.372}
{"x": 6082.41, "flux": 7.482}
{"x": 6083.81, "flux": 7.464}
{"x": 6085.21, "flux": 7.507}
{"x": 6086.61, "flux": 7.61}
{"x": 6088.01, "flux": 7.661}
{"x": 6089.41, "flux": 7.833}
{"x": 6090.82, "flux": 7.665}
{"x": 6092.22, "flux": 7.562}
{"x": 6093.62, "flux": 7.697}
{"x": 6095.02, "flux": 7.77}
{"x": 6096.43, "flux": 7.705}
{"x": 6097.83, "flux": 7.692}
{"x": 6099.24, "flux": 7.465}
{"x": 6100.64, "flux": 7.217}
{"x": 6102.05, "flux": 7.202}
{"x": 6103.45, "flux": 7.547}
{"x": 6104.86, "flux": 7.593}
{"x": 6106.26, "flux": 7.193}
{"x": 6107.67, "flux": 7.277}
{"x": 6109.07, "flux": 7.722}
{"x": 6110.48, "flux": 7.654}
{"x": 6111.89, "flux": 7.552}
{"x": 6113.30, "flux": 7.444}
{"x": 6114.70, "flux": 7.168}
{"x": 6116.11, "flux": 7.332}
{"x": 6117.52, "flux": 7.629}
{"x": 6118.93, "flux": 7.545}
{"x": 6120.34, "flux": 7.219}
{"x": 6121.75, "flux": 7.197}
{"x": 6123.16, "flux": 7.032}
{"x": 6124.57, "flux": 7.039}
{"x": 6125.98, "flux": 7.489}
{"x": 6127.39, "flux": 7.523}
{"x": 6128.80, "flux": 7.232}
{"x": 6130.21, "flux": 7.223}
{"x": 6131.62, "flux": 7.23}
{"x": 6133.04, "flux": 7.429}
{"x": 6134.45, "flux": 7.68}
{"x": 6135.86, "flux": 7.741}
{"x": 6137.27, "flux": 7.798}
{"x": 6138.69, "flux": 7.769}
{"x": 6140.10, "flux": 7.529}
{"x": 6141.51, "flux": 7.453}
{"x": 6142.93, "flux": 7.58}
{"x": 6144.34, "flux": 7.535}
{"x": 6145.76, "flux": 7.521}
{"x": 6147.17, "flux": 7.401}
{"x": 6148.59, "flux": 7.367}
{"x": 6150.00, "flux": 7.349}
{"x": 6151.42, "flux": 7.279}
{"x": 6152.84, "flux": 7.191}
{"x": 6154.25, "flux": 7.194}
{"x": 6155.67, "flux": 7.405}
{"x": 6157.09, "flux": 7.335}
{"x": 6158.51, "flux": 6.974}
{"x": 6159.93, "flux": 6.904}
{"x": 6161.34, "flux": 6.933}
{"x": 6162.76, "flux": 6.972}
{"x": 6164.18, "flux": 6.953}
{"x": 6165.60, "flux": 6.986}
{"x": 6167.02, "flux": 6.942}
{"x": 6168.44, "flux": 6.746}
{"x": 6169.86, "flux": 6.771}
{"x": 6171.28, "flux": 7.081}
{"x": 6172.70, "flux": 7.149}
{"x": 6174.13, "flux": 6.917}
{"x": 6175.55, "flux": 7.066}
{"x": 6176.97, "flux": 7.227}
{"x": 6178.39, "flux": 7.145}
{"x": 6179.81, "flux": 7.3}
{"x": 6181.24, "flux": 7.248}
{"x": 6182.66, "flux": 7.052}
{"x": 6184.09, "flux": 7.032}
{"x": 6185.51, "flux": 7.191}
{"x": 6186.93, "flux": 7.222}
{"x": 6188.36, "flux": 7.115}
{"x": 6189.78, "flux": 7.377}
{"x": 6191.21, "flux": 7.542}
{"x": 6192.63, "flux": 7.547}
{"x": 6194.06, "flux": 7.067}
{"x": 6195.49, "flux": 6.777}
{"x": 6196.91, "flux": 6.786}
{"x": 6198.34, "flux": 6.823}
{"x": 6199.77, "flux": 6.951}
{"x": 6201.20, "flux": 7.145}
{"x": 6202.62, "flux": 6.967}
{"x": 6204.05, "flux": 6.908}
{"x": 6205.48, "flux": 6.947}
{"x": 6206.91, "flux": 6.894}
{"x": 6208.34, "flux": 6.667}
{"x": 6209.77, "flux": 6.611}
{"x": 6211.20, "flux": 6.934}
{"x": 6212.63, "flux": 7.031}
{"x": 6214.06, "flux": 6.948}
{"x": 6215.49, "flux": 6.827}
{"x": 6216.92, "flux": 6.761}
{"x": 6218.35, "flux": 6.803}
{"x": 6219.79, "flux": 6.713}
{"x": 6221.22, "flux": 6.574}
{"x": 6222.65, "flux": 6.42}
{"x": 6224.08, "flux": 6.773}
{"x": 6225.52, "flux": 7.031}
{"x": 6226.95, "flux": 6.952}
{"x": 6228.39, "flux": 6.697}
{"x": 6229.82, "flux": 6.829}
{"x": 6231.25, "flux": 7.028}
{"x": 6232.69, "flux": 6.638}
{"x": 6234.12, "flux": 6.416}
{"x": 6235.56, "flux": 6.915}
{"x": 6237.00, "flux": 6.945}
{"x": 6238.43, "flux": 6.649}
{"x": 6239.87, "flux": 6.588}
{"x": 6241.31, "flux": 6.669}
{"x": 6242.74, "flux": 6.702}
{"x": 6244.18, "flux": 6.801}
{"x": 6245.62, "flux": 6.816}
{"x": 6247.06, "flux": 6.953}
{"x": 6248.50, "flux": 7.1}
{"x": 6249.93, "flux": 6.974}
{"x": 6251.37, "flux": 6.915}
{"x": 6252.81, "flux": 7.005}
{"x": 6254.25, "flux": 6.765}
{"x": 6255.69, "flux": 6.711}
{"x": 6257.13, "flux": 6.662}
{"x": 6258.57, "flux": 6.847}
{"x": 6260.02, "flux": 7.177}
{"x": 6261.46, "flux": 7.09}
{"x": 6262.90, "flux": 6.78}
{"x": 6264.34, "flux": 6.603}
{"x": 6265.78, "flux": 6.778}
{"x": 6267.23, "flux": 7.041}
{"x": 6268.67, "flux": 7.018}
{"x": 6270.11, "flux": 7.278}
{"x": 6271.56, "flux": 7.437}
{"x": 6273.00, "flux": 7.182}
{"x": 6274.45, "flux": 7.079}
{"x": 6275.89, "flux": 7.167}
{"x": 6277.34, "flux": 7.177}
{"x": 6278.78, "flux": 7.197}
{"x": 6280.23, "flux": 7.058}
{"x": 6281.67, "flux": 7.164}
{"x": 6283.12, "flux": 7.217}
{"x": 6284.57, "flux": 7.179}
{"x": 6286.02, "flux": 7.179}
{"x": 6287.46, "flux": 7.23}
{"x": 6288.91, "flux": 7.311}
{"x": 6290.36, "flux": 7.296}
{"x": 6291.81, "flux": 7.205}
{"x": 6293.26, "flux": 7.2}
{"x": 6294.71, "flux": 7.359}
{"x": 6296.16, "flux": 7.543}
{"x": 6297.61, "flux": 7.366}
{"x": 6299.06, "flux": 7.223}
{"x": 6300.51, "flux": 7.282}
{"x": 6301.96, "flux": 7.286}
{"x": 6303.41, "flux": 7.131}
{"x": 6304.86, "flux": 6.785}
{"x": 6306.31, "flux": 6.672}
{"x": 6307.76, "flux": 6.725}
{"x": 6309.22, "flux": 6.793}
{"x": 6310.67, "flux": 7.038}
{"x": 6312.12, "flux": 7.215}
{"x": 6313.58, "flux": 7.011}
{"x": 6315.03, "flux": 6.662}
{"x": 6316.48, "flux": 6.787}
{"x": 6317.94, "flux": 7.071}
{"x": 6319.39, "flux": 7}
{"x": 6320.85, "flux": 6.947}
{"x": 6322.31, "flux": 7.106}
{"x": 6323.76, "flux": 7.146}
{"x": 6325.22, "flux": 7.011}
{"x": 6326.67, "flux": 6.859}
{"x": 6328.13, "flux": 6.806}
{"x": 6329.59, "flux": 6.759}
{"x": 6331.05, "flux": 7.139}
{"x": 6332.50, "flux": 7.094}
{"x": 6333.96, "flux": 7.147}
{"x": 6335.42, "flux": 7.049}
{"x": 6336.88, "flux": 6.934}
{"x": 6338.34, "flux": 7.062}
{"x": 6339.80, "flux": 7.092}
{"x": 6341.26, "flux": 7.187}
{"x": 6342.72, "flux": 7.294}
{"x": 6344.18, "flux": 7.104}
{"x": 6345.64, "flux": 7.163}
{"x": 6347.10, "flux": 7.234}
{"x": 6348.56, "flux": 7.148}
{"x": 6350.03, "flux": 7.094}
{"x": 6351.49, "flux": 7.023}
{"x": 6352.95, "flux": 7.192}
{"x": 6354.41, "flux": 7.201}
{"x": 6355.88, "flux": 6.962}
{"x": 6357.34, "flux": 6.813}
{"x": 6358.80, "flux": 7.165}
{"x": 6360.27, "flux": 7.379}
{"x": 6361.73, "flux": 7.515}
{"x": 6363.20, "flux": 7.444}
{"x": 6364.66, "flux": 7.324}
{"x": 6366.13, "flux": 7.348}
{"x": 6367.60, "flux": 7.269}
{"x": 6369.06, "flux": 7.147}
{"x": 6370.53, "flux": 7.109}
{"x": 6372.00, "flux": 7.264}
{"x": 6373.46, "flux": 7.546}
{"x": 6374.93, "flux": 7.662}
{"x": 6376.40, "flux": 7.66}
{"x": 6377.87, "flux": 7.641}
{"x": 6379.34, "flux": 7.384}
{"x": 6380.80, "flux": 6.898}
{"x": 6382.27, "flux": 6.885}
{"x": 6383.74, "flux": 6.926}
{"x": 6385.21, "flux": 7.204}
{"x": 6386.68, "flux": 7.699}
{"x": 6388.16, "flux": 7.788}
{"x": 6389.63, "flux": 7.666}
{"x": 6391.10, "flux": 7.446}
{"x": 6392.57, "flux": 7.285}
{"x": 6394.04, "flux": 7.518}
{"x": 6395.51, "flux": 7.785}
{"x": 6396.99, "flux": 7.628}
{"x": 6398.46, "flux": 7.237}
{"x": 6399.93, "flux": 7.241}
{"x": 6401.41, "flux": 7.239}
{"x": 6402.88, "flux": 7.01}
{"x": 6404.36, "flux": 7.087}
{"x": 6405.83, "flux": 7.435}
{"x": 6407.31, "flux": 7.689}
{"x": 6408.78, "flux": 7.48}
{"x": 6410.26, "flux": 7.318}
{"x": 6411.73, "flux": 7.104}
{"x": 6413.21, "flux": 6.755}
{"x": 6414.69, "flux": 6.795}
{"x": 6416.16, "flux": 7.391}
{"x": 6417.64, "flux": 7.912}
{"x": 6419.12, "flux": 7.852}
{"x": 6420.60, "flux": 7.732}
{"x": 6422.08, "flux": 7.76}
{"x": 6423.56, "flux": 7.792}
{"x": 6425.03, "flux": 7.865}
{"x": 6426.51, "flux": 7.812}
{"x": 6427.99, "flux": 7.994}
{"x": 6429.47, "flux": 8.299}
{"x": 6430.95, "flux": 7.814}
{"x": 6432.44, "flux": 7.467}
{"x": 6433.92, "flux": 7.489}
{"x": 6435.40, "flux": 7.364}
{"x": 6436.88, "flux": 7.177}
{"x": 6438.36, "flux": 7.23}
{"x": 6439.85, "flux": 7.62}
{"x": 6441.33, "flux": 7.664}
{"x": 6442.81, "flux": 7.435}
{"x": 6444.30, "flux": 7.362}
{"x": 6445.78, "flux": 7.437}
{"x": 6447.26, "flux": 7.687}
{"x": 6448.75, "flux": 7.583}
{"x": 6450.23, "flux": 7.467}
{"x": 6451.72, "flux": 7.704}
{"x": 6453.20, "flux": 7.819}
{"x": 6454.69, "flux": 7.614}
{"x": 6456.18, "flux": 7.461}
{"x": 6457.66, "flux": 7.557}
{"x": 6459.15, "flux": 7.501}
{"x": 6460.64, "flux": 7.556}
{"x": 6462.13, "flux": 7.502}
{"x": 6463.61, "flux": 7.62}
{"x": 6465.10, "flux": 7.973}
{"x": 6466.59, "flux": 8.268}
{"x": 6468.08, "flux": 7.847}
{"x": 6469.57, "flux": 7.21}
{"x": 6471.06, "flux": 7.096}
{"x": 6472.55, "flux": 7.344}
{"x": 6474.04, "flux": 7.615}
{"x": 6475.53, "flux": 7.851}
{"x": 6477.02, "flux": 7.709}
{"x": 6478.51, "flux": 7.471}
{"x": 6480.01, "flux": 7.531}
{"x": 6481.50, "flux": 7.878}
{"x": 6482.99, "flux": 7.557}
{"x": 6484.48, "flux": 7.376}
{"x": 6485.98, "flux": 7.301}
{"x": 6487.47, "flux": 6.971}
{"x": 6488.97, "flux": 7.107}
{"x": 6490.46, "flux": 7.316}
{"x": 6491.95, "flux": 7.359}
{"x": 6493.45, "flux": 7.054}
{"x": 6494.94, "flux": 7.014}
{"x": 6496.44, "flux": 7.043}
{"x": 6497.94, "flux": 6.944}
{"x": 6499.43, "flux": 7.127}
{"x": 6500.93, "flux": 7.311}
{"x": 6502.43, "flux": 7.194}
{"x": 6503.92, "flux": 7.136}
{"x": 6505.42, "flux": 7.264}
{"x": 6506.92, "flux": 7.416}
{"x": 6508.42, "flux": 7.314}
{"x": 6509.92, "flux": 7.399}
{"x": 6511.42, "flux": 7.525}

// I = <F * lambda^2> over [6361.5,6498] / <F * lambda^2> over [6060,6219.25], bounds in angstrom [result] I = 1.12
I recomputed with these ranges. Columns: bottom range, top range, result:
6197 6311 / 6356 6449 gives 1.12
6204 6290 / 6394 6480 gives 1.16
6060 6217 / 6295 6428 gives 1.06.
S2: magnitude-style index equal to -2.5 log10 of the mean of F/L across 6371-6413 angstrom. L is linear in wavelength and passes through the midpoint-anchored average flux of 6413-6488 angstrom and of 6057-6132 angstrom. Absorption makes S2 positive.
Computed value 0.03 mag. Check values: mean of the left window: 7.54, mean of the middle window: 7.37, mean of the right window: 7.58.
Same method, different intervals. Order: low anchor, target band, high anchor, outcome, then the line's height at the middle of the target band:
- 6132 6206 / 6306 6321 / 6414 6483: 0.08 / 7.41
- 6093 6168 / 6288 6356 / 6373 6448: 0.05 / 7.44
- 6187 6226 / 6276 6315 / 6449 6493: 0.00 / 7.13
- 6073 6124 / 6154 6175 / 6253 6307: 0.05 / 7.36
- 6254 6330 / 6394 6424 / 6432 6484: 0.00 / 7.41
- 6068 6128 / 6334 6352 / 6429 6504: 0.05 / 7.49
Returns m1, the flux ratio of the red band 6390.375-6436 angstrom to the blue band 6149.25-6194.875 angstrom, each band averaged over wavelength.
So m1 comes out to 1.05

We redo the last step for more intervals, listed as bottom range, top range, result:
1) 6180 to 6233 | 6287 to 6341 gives 1.02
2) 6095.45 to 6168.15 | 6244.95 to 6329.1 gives 0.96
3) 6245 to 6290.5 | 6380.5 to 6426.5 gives 1.05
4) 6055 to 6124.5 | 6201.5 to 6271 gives 0.90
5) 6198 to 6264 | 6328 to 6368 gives 1.05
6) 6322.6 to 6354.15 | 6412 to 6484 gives 1.07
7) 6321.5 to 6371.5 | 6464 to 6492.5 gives 1.05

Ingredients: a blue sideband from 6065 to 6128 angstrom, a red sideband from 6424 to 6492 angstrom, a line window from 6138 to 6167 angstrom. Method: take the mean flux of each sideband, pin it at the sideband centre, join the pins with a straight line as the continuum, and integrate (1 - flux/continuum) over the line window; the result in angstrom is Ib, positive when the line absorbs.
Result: 0.97 angstrom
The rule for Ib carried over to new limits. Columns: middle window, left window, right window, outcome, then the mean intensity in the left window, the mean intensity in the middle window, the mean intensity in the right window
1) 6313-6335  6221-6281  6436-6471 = 0.5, 6.9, 6.97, 7.57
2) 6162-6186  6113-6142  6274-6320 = 0.9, 7.42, 7.04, 7.11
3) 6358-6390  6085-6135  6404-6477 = 0.8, 7.46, 7.35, 7.56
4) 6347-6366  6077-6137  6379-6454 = 0.7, 7.47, 7.19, 7.48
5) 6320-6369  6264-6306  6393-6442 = 1.3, 7.17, 7.12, 7.5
